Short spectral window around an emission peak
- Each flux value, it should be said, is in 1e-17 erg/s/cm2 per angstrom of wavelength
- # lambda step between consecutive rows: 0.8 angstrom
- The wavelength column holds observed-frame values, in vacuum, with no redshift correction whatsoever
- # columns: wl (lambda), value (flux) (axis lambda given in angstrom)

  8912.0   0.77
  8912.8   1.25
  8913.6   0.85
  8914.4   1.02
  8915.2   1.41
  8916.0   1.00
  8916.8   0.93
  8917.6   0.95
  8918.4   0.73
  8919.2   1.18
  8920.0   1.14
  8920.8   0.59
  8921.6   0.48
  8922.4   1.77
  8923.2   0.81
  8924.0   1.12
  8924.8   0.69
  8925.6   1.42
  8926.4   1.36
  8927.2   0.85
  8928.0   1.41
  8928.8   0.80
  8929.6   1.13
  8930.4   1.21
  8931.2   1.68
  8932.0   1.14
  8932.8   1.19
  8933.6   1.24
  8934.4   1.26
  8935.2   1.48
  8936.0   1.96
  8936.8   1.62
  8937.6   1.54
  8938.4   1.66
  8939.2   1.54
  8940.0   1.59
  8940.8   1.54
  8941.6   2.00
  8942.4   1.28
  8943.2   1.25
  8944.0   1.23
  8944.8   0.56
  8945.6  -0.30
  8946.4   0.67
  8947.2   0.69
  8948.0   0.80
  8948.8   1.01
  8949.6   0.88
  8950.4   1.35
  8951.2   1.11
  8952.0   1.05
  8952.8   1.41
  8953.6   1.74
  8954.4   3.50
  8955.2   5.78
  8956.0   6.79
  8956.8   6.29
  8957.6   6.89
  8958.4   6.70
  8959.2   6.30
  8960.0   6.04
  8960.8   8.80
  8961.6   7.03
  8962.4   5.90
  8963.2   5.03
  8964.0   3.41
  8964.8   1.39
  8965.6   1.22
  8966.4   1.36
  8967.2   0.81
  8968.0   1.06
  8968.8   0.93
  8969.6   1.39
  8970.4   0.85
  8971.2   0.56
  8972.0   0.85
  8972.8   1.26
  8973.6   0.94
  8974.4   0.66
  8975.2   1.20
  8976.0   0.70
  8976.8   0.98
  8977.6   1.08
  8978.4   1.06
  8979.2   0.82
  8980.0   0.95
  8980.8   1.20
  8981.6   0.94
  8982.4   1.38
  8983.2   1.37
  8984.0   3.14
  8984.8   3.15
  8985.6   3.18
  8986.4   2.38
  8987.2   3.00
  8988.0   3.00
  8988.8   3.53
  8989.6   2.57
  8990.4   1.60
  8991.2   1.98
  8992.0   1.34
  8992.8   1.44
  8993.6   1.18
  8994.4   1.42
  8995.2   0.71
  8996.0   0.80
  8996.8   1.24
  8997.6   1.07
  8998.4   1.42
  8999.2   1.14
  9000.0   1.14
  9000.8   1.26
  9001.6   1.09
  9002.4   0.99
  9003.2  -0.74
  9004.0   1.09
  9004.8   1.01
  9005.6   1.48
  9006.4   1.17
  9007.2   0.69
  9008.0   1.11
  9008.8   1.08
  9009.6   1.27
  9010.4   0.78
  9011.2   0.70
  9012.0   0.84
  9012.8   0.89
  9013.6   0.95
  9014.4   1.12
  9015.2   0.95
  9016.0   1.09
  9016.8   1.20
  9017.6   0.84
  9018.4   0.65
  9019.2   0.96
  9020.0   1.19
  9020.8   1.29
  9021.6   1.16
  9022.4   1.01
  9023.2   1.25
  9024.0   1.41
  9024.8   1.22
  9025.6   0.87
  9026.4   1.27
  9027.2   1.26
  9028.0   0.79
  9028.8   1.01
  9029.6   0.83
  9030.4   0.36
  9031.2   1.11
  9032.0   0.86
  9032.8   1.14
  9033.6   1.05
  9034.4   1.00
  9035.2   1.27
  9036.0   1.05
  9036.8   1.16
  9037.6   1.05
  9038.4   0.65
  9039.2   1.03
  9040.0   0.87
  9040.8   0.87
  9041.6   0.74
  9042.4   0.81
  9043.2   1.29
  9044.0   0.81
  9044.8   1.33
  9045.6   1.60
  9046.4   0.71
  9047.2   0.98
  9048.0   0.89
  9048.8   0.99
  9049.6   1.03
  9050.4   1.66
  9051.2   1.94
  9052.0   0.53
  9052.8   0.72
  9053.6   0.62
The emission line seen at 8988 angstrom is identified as [N II] 6583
